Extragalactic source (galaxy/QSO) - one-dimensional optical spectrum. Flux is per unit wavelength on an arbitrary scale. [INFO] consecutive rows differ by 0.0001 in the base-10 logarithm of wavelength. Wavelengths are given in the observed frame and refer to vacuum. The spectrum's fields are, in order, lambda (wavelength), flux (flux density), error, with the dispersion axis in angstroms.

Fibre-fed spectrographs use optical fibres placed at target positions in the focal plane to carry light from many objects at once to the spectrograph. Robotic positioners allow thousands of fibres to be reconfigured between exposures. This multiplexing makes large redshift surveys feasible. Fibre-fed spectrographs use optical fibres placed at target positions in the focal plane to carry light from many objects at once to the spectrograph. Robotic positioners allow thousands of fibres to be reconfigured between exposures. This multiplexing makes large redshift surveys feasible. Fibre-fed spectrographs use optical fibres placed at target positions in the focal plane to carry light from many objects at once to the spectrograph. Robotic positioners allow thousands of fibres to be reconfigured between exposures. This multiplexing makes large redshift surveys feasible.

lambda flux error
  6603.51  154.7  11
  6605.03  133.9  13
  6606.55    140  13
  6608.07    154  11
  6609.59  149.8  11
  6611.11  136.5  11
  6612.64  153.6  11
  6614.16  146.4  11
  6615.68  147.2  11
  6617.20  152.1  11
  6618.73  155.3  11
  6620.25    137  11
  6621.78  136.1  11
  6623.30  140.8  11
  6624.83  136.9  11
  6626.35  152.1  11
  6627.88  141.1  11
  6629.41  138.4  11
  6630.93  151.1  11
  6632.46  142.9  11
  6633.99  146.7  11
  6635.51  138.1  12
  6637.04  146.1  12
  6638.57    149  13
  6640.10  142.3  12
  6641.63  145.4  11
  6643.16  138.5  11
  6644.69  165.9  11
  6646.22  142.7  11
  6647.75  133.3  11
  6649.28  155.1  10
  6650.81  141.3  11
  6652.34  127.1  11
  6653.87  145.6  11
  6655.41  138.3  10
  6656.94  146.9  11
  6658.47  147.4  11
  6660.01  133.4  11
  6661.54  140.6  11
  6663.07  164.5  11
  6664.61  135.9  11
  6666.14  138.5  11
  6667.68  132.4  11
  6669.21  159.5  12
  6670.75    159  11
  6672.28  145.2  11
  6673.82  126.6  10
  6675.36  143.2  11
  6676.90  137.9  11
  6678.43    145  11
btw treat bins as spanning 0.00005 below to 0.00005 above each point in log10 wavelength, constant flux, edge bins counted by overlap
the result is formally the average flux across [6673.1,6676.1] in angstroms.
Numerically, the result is 135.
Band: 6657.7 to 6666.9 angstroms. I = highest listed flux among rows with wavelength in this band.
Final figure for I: 164.5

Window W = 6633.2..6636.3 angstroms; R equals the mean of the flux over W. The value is 143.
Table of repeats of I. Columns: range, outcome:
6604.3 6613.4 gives 154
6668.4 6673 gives 159.5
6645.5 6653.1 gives 155.1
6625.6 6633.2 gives 152.1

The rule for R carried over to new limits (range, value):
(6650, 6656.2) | 138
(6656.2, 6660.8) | 143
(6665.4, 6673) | 147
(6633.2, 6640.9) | 144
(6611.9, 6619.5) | 151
